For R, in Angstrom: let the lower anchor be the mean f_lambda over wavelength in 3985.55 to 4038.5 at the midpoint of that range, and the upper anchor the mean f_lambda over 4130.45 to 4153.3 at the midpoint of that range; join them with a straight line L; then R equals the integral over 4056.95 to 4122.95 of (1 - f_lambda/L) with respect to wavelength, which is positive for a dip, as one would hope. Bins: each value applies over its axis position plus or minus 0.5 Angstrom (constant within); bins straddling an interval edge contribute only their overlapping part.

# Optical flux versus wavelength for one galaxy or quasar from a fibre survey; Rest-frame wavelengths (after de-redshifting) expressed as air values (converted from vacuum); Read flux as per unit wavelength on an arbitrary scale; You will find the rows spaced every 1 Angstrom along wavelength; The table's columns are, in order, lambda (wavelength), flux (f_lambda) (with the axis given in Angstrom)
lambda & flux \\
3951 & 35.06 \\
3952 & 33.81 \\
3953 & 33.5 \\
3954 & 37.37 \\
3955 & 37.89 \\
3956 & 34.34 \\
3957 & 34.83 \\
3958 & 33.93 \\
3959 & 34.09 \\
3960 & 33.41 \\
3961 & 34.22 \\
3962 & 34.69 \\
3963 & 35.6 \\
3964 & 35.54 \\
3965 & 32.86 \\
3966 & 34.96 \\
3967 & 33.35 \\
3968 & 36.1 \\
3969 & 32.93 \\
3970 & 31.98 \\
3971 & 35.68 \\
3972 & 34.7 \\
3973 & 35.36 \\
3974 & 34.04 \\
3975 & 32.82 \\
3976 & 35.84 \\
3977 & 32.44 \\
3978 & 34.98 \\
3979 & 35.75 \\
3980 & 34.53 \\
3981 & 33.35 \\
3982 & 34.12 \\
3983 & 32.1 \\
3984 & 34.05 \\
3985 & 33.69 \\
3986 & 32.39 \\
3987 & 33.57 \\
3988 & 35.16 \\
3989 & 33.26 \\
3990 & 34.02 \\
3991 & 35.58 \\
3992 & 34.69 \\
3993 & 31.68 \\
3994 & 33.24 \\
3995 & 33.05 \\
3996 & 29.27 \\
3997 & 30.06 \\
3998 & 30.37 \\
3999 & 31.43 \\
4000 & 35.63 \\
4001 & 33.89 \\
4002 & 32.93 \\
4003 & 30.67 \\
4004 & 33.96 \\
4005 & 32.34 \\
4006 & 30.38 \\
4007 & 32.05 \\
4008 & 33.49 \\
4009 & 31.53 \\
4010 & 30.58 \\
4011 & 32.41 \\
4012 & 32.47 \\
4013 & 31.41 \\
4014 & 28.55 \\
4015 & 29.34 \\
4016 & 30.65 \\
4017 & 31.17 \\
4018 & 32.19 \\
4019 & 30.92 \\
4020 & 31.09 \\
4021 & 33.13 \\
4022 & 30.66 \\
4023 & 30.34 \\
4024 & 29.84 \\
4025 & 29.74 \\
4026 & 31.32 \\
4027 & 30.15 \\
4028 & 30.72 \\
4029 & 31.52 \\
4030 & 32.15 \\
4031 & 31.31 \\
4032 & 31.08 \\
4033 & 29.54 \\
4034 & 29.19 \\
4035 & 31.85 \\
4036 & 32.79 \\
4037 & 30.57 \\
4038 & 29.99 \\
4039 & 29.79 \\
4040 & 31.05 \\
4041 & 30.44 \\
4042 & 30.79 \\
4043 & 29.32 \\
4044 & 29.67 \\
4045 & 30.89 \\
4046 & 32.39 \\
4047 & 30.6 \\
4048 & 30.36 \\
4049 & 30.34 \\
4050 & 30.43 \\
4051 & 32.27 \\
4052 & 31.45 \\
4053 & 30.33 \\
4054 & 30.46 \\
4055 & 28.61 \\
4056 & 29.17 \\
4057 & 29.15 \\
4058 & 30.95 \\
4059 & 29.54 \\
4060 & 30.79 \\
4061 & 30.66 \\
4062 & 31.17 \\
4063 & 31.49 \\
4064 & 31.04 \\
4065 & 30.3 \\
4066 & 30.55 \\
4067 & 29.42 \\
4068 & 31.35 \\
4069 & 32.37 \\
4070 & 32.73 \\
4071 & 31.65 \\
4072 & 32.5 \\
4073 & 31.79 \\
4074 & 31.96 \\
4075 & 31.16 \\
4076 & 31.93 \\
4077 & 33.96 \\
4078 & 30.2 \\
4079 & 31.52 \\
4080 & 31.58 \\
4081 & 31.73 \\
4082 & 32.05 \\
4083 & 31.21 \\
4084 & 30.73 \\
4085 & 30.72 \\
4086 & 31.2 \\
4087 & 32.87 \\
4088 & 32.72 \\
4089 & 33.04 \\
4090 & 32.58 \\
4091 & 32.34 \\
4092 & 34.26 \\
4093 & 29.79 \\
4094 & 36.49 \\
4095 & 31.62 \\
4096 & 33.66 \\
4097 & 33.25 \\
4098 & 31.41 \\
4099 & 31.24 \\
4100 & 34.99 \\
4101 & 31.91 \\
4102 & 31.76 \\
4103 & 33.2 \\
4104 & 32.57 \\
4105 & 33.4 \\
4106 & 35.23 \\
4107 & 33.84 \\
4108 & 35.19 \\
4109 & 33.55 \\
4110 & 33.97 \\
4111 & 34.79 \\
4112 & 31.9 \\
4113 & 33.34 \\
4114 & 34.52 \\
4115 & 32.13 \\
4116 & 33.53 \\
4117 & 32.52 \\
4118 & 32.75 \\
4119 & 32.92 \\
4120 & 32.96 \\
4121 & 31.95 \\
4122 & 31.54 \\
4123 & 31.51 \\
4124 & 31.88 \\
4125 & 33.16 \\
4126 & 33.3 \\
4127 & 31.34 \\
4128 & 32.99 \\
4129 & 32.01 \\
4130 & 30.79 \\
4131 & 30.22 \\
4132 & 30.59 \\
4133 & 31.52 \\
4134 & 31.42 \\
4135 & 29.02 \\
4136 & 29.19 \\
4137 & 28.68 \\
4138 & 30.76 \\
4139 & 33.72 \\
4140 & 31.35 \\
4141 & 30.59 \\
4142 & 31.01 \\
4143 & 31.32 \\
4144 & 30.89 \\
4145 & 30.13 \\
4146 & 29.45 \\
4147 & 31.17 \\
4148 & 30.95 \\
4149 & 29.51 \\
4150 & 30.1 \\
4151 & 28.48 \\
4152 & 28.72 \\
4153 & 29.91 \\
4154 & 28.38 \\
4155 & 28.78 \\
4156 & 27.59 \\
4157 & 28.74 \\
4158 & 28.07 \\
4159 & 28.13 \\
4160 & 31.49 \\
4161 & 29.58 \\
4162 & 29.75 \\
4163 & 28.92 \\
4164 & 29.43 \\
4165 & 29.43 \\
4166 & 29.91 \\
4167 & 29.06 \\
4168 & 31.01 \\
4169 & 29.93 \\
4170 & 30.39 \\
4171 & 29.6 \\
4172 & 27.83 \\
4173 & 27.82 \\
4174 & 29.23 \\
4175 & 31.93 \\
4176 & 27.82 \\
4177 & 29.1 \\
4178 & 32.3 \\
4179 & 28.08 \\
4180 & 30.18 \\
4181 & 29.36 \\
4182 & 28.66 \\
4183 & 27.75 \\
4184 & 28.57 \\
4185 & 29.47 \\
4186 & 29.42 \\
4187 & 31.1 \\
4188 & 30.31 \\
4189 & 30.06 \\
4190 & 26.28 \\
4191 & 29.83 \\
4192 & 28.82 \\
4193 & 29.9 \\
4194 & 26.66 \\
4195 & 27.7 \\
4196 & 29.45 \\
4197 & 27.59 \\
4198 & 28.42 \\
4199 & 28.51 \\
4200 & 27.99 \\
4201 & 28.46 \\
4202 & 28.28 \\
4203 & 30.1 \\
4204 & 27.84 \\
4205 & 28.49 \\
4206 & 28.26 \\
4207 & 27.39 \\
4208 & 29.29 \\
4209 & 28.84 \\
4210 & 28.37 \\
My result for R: -2.8 Angstrom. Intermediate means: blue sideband 31.7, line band 32.2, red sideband 30.4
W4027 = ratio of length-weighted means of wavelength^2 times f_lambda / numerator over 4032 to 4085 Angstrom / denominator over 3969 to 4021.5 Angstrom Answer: 0.97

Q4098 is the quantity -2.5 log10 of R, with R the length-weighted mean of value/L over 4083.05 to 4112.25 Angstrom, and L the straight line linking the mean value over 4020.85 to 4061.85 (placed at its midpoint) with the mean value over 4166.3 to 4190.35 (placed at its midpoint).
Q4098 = -0.10 mag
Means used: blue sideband 30.6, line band 32.9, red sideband 29.4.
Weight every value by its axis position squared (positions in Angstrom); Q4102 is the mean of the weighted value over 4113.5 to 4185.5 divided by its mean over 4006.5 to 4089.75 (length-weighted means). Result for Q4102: 1.03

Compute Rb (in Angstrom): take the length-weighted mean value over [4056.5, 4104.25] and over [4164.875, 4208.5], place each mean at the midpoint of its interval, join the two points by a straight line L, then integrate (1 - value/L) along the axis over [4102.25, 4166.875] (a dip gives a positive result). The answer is -1.7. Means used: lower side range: 31.8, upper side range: 29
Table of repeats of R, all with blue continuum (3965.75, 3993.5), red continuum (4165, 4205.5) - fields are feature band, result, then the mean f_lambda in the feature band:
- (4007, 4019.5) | 0.7 Angstrom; 31.3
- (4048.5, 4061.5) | 0.8 Angstrom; 30.3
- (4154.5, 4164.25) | 0.2 Angstrom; 29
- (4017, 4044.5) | 1.7 Angstrom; 30.8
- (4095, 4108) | -0.8 Angstrom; 33.1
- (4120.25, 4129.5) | -0.5 Angstrom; 32.2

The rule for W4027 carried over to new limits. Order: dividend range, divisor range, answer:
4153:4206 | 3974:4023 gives 0.98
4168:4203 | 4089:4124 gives 0.91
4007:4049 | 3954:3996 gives 0.93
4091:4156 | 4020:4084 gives 1.07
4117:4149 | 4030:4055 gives 1.07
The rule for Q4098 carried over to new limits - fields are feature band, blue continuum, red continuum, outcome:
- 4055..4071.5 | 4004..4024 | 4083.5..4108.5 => 0.05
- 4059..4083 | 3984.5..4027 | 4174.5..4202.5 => -0.02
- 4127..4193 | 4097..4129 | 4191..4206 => 0.02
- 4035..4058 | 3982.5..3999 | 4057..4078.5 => 0.04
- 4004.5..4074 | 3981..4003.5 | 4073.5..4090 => 0.05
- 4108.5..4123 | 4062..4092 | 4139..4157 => -0.08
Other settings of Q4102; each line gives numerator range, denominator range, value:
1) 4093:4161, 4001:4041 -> 1.07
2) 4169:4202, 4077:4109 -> 0.93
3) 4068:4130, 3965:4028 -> 1.05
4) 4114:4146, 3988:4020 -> 1.05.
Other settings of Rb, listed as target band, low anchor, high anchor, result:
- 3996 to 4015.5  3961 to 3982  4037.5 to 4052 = 0.5 Angstrom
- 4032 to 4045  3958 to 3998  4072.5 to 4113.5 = 1.1 Angstrom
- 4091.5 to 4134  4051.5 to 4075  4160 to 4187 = -3.5 Angstrom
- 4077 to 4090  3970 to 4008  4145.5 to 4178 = -0.2 Angstrom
